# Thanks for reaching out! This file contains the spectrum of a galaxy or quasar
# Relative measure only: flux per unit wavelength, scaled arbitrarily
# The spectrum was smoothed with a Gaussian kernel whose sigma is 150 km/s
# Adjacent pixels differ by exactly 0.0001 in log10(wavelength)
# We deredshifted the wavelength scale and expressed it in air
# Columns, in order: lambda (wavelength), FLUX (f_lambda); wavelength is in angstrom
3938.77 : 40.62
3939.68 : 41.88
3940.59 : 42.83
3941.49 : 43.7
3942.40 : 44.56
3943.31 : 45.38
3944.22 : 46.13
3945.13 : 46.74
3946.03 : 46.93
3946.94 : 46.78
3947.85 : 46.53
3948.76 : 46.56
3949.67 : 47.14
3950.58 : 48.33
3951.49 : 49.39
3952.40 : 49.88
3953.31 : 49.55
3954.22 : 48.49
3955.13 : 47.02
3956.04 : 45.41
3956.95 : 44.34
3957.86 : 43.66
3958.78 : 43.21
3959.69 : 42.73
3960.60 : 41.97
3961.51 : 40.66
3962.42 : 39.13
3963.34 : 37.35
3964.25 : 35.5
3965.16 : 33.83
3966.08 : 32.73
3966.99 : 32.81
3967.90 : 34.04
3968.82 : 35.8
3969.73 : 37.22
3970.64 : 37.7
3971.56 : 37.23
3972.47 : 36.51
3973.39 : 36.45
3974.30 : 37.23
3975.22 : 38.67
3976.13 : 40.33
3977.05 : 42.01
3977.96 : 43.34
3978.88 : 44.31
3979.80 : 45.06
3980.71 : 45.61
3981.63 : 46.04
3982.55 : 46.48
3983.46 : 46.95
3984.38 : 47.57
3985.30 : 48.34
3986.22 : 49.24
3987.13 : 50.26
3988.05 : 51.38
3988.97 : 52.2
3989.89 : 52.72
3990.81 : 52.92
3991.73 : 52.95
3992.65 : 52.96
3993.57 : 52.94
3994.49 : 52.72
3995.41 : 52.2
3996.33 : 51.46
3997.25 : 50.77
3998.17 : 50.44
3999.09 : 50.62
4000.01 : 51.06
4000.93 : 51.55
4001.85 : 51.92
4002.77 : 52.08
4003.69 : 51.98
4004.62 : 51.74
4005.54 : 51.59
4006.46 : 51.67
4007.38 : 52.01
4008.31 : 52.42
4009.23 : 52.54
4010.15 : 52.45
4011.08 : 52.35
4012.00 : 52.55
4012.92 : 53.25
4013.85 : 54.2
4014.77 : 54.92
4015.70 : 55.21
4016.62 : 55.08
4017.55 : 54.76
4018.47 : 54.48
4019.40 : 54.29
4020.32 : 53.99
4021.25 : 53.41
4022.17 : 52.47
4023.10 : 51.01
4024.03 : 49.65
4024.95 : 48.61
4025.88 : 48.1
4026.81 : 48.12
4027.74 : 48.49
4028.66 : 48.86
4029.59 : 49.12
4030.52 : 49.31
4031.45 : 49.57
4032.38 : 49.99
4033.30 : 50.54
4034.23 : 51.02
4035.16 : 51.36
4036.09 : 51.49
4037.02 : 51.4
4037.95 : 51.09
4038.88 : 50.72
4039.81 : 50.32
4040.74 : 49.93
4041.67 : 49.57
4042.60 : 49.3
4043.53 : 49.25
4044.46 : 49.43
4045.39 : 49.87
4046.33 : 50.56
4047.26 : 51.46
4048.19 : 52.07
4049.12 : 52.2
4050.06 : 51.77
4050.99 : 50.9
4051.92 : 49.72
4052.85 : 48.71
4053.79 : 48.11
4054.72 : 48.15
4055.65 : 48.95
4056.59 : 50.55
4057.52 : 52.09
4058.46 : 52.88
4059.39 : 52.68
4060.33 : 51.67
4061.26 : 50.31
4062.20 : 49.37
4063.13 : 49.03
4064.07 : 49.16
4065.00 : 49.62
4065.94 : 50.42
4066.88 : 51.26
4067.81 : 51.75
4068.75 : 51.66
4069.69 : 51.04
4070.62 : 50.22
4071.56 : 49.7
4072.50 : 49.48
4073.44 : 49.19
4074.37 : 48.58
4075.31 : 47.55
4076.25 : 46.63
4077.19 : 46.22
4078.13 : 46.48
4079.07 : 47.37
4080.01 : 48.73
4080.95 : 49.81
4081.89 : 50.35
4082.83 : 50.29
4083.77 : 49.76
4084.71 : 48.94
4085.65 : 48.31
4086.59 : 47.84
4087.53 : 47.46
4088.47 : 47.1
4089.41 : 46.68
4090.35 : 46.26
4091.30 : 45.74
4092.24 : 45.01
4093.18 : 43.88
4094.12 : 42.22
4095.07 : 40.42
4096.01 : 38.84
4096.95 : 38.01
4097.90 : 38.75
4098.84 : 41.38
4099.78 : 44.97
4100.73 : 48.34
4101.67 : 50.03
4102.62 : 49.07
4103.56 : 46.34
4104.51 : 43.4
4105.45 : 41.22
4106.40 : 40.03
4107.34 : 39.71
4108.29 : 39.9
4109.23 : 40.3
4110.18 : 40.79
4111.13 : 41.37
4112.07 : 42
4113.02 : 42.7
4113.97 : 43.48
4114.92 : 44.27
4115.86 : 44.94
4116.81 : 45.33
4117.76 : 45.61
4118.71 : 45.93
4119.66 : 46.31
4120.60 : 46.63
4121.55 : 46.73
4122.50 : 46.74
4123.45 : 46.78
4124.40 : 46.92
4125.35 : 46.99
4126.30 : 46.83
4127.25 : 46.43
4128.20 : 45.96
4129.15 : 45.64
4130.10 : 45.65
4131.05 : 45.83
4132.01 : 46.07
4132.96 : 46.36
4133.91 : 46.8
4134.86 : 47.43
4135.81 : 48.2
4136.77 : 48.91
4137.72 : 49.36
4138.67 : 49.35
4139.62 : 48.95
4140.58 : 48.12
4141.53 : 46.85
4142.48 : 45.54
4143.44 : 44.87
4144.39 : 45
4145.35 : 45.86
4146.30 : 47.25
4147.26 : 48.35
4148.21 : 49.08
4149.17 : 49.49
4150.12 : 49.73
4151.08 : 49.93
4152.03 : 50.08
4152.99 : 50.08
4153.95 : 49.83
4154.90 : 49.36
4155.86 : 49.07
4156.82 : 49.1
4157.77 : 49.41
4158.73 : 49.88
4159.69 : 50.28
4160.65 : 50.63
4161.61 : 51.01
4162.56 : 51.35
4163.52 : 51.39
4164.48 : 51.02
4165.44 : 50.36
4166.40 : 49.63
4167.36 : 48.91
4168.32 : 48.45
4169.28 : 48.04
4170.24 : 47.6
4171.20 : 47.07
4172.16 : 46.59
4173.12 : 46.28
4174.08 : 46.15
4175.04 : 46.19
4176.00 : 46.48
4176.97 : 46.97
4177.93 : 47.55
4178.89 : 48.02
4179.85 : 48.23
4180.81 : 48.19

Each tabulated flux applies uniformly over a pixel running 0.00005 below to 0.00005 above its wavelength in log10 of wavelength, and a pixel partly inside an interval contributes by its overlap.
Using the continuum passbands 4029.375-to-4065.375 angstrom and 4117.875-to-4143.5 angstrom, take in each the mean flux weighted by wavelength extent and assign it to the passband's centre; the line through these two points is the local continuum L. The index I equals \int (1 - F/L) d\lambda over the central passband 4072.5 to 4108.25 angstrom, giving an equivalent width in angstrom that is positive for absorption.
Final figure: 2.1 angstrom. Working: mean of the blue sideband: 50.4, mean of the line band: 45.7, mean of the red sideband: 46.9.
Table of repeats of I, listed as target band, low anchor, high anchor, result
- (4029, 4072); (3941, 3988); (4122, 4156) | -4.9 angstrom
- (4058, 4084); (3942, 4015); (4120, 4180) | -1.3 angstrom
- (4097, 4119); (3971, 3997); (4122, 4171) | 2.1 angstrom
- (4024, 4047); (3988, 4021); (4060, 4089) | 0.6 angstrom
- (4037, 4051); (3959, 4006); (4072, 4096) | -1.3 angstrom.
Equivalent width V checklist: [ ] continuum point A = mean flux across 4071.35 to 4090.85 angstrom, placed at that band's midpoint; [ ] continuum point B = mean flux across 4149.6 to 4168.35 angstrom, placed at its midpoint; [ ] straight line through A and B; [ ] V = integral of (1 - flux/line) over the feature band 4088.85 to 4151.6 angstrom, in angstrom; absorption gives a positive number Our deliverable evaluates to 4.82 angstrom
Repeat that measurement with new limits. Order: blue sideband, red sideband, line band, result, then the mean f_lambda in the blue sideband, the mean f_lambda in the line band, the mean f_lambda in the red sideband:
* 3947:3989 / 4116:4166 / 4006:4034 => -4.6 angstrom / 42.9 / 51.8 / 48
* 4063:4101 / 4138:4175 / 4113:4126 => 0.6 angstrom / 47.1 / 45.8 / 48.7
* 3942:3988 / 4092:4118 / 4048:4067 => -3.3 angstrom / 43.1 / 50.4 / 42.9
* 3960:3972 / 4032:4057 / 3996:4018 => -4.3 angstrom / 36.7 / 52.5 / 50.3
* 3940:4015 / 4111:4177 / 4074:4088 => -0.4 angstrom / 46.4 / 48.3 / 47.5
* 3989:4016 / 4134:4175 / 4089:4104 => 1.8 angstrom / 52.3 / 44.1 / 48.6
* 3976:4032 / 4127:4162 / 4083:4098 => 1.3 angstrom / 50.7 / 45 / 48.1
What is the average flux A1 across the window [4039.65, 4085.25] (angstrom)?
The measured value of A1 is 49.8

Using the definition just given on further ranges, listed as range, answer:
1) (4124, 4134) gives 46.3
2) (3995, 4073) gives 51.1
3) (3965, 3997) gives 44.4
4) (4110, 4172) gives 47.5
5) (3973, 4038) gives 50.1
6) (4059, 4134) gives 46.3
